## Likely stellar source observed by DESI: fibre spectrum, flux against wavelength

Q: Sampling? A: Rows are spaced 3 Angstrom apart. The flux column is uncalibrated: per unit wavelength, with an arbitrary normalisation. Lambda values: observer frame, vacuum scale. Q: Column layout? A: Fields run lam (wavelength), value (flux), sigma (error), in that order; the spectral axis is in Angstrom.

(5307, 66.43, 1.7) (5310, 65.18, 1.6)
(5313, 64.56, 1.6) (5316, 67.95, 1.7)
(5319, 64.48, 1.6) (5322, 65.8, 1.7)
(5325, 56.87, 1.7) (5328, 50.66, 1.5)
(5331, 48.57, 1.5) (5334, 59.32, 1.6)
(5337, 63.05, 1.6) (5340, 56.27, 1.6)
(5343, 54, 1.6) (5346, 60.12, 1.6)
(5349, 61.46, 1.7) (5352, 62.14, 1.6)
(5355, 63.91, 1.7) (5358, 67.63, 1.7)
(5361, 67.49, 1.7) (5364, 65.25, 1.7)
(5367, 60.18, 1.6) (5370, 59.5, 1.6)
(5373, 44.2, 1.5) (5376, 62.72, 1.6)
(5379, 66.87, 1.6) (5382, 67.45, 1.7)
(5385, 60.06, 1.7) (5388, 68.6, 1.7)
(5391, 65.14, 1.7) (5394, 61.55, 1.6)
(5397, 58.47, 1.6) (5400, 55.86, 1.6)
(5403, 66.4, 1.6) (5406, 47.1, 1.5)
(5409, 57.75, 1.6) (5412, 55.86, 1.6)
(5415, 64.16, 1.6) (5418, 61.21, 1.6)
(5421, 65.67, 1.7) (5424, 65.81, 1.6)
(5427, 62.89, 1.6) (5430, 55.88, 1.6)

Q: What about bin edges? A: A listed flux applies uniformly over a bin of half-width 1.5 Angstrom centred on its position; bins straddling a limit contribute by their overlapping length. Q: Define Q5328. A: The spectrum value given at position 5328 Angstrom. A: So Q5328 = 50.66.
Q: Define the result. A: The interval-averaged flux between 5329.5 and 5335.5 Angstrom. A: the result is 53.9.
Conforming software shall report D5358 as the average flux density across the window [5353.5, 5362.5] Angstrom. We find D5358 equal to 66.3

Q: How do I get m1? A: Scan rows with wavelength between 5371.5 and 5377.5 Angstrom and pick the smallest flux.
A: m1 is 44.2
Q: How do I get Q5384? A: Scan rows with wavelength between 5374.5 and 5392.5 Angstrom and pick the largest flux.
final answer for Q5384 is 68.6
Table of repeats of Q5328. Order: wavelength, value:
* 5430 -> 55.88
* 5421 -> 65.67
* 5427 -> 62.89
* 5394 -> 61.55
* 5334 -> 59.32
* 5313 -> 64.56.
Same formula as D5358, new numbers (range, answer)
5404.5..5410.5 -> 52.4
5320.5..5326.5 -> 61.3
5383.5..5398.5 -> 62.8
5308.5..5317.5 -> 65.9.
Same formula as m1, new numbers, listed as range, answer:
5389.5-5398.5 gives 58.47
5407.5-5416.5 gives 55.86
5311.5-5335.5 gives 48.57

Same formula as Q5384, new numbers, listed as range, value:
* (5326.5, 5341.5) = 63.05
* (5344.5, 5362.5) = 67.63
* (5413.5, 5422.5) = 65.67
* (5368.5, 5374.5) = 59.5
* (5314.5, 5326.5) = 67.95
